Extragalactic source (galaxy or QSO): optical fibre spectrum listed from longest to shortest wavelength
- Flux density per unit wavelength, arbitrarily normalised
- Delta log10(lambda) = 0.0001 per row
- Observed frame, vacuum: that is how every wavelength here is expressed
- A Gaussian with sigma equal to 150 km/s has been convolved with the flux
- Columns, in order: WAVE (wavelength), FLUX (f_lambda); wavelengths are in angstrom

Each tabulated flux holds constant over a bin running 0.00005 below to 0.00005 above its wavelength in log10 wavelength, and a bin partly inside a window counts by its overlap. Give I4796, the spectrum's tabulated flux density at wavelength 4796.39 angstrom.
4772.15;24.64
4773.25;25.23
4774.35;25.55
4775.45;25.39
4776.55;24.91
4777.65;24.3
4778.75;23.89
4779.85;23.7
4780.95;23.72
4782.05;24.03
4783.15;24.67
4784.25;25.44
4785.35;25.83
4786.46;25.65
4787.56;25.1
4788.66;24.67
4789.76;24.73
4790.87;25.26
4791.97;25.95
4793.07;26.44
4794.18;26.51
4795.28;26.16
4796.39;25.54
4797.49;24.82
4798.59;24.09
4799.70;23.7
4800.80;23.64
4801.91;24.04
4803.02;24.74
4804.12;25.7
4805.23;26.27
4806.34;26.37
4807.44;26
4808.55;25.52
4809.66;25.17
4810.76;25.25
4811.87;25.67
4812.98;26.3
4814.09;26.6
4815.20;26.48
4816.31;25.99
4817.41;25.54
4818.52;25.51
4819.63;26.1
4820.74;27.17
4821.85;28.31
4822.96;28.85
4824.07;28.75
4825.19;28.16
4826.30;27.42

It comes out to 25.54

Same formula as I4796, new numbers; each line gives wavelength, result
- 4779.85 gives 23.7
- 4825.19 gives 28.16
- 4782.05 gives 24.03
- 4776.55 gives 24.91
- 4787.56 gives 25.1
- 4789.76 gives 24.73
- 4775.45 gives 25.39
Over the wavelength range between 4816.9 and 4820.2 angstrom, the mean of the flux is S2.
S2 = 25.7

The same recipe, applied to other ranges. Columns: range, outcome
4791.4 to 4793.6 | 26.3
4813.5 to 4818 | 26.2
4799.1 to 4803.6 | 24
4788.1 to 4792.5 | 25.2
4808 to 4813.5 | 25.6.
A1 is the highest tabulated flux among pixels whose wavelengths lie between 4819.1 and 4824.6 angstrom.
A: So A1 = 28.85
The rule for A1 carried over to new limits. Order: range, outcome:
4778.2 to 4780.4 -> 23.89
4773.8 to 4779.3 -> 25.55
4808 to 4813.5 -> 26.3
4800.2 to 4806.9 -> 26.37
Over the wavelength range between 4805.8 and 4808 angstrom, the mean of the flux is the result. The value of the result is 26.2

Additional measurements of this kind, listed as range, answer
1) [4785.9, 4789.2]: 25.1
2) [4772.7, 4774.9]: 25.4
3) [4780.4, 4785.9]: 24.8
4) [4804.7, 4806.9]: 26.4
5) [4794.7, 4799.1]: 25.2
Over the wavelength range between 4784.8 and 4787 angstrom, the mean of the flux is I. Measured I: 25.7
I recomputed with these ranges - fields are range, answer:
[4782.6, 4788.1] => 25.3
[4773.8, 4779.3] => 24.8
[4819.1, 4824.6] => 27.8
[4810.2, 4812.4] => 25.5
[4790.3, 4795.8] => 26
